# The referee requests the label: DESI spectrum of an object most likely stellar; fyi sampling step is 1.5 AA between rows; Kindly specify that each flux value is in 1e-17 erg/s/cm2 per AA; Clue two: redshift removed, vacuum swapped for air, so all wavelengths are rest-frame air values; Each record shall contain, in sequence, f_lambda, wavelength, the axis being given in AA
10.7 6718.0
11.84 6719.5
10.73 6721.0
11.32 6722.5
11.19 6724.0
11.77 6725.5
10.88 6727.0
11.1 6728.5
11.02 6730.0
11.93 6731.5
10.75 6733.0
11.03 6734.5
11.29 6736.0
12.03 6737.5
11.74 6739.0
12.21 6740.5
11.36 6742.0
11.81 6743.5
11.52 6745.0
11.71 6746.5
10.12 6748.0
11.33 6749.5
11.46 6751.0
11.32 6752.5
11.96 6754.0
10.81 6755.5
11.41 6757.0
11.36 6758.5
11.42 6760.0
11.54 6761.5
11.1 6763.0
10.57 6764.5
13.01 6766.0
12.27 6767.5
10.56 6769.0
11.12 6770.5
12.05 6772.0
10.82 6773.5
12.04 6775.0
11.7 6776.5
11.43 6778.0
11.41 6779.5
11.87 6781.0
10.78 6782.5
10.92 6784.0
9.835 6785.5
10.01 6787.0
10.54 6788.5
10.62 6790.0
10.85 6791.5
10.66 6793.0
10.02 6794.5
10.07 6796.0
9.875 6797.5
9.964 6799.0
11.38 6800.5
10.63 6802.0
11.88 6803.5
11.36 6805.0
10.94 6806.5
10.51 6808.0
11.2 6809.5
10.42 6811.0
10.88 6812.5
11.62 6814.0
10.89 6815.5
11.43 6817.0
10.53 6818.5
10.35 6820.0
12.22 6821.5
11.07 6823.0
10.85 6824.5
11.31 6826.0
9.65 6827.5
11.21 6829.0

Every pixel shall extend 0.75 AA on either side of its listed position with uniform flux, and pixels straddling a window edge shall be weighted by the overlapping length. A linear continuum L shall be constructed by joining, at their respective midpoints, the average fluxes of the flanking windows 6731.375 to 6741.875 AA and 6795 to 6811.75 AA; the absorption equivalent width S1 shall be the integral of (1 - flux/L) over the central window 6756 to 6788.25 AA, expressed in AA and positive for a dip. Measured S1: -0.5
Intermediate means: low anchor 11.5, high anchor 10.7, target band 11.3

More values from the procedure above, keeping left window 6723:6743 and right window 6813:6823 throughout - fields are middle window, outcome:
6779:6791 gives 0.55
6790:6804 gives 0.81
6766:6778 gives -0.32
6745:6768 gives -0.16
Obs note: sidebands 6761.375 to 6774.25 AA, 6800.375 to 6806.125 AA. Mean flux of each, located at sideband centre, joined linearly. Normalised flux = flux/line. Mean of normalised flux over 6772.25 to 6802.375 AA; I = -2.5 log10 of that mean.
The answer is 0.06 mag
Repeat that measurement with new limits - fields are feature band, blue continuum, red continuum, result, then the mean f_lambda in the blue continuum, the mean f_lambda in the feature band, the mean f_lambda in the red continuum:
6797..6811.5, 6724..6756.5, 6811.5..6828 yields 0.02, 11.4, 10.8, 11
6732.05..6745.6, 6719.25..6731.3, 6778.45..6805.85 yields -0.04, 11.2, 11.5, 10.7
